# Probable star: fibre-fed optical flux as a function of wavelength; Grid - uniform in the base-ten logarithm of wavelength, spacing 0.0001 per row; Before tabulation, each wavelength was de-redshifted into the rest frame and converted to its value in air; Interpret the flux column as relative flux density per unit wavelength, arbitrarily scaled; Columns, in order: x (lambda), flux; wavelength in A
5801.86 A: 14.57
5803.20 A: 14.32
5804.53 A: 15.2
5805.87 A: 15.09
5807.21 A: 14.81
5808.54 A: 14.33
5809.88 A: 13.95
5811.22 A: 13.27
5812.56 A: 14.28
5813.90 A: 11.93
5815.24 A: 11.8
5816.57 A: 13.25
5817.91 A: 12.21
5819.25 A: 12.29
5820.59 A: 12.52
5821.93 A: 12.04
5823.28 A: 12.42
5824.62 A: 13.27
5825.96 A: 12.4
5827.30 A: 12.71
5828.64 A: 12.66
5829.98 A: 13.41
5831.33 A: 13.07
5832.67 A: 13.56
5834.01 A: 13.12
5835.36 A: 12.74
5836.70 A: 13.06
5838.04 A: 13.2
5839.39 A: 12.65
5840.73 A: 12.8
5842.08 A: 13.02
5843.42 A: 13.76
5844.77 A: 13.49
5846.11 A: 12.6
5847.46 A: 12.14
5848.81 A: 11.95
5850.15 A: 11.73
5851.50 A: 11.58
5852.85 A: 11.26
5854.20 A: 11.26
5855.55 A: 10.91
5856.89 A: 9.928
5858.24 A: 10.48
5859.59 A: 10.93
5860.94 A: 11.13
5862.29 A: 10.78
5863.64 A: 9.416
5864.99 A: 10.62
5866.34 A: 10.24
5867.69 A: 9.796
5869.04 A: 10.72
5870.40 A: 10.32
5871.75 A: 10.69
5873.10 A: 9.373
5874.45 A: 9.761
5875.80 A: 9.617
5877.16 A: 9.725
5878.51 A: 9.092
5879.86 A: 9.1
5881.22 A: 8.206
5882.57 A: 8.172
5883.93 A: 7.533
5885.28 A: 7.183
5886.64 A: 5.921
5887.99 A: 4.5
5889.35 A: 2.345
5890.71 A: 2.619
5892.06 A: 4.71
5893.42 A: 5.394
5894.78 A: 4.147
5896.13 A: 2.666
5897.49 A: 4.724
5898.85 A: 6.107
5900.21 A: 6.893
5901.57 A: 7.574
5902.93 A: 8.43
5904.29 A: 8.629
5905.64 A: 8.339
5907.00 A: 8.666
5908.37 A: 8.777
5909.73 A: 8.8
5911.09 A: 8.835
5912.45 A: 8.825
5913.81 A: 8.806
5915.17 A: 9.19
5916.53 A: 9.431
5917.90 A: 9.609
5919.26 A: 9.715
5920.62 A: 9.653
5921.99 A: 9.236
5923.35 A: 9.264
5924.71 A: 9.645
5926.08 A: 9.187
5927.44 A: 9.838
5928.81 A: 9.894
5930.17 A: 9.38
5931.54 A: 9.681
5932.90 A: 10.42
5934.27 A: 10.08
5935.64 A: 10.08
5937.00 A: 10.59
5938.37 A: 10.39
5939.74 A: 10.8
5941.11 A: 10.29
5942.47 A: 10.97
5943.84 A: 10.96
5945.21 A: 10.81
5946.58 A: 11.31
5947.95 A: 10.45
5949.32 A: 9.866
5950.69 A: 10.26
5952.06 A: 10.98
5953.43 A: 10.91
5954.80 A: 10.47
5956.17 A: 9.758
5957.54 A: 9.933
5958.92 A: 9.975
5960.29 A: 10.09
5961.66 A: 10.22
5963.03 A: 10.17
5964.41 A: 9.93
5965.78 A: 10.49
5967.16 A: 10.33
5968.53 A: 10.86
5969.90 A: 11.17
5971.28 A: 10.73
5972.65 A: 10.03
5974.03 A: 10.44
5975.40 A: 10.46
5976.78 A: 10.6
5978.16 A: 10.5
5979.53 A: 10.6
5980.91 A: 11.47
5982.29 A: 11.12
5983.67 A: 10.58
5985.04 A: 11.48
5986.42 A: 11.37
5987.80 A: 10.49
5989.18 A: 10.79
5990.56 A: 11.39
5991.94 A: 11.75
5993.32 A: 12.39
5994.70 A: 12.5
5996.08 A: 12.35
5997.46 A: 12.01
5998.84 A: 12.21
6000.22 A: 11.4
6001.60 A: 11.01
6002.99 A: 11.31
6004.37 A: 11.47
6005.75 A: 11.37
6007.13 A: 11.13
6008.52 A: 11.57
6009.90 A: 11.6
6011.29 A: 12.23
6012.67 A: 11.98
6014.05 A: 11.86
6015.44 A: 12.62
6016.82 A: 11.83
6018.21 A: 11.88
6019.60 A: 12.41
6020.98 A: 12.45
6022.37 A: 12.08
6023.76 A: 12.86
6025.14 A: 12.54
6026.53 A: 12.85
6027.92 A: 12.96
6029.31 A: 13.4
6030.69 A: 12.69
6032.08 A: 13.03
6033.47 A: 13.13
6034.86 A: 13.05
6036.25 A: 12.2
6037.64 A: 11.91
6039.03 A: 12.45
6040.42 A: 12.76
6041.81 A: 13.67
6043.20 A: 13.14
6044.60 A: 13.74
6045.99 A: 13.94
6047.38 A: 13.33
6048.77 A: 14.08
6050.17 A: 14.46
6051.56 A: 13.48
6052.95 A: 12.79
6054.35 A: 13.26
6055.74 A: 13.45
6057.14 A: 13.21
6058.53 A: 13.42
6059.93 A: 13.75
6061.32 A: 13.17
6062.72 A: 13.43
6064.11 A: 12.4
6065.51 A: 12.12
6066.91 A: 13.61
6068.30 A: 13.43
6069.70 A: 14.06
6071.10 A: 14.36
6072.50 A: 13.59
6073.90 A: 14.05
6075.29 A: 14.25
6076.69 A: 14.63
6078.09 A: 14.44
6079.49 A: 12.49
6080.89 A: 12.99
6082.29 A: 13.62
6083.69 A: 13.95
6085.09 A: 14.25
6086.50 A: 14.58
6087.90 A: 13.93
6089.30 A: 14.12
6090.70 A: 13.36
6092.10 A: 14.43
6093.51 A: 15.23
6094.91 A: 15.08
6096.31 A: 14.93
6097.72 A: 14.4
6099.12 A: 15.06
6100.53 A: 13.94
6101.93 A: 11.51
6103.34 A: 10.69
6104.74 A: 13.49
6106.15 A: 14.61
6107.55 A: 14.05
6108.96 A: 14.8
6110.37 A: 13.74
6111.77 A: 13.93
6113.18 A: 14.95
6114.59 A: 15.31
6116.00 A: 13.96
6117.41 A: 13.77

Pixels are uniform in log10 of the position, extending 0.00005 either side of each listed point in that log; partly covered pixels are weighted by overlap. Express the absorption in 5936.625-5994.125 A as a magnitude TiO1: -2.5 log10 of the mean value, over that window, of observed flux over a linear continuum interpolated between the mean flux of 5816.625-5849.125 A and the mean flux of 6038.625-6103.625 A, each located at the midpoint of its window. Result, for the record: 0.24 mag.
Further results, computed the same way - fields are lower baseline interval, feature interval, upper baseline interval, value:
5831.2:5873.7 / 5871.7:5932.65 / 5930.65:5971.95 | 0.35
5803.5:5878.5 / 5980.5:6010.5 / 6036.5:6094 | 0.14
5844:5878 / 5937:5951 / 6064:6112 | 0.13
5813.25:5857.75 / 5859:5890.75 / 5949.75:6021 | 0.35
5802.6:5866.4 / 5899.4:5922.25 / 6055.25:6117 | 0.42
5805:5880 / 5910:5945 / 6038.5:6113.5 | 0.27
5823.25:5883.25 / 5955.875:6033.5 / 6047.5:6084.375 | 0.13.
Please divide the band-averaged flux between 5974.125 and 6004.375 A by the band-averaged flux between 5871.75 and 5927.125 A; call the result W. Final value 1.46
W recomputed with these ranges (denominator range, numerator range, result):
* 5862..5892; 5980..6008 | 1.38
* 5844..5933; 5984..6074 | 1.41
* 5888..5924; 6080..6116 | 1.92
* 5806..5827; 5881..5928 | 0.57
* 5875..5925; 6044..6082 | 1.79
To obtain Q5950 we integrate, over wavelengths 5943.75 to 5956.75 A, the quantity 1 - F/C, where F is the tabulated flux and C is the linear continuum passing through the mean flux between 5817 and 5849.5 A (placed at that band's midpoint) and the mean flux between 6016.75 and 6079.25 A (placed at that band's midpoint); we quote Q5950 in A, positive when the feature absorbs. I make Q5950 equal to 2.4 A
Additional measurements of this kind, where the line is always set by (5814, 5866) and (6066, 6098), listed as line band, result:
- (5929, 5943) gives 2.9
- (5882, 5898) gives 9.6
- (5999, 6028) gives 3.4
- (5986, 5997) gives 1.4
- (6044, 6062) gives 0.4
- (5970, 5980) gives 2.0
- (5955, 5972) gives 3.6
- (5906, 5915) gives 2.8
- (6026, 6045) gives 1.1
